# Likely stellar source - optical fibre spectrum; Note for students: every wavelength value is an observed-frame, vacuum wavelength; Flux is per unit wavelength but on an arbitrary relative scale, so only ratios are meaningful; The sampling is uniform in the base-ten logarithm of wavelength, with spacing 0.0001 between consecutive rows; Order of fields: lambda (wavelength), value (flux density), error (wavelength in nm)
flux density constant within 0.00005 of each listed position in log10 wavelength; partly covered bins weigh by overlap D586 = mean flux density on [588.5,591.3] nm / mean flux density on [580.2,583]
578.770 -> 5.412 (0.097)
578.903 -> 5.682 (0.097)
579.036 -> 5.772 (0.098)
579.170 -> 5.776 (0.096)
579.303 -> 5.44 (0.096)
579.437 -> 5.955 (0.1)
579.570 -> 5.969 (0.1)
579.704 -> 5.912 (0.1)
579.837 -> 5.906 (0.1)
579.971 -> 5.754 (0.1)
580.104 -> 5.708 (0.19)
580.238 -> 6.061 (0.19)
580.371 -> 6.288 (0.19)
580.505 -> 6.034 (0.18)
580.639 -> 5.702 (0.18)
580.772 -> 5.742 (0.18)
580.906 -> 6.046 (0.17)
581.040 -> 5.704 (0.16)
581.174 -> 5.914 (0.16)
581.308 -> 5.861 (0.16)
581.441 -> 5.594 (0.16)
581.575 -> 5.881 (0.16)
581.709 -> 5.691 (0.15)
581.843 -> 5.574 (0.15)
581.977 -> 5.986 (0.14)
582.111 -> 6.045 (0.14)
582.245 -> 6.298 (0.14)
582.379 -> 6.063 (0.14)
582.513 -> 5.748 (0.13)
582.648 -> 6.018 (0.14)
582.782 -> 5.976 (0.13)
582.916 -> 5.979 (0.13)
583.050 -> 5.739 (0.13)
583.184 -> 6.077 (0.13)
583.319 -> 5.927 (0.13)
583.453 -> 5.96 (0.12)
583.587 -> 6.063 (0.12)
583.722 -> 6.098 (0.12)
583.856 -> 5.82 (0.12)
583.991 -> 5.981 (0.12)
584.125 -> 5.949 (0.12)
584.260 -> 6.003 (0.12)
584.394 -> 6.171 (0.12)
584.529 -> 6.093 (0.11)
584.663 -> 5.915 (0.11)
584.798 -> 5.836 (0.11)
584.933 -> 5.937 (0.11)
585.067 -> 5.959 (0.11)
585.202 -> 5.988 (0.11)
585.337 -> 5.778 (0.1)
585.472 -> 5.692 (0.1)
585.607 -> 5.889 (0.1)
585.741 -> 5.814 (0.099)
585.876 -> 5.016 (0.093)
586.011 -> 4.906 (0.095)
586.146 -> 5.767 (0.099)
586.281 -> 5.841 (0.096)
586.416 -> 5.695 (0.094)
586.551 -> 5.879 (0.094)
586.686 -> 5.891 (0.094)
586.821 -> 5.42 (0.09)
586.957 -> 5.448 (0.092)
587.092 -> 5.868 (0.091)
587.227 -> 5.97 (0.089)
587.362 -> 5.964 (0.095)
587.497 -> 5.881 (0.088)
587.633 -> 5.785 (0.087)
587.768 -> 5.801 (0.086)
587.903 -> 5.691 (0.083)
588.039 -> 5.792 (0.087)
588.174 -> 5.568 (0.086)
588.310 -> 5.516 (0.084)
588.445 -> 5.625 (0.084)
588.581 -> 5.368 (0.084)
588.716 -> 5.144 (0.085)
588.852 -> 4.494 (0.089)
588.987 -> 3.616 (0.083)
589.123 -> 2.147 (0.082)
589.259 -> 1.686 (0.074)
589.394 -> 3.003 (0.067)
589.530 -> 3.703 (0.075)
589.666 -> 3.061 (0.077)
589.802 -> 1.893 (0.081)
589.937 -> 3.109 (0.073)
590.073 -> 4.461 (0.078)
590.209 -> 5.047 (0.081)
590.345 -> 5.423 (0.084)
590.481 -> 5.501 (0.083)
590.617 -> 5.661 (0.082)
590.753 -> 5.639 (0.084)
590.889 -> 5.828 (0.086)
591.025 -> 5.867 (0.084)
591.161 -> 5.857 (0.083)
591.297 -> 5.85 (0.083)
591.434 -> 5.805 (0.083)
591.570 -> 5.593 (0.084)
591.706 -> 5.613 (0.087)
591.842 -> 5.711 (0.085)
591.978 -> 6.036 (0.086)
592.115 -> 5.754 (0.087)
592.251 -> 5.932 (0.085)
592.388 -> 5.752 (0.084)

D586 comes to 0.74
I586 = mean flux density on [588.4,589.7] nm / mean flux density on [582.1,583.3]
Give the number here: 0.6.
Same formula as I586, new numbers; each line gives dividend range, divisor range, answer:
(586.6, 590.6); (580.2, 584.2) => 0.80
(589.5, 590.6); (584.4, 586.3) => 0.71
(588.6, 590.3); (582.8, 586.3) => 0.60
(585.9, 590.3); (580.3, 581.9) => 0.83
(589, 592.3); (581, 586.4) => 0.81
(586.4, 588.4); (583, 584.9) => 0.96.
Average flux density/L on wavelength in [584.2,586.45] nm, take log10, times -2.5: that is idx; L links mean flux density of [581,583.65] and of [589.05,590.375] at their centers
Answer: -0.193 mag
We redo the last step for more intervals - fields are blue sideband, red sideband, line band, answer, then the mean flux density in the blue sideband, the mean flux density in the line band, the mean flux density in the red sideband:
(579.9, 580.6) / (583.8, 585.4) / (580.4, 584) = 0.01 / 5.95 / 5.91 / 5.95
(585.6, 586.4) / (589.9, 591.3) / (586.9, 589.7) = 0.13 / 5.53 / 4.83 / 5.32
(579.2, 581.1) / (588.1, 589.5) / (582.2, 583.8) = -0.13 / 5.87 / 5.99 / 4.21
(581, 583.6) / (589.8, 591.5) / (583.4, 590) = 0.06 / 5.91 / 5.25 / 5.2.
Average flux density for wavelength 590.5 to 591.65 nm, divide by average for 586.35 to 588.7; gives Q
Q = 1.01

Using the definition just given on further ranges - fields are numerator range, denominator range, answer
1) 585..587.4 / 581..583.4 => 0.97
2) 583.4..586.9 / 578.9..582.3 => 0.99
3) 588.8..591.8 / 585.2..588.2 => 0.79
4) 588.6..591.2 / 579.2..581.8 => 0.73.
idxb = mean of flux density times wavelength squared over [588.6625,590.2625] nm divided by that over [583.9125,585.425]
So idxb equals 0.6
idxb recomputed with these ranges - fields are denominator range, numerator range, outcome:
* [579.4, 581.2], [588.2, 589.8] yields 0.68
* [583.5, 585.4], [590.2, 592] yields 0.97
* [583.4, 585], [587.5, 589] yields 0.91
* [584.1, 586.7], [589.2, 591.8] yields 0.82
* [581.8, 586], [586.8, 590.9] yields 0.82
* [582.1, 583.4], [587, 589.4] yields 0.85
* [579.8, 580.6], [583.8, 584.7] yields 1.02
